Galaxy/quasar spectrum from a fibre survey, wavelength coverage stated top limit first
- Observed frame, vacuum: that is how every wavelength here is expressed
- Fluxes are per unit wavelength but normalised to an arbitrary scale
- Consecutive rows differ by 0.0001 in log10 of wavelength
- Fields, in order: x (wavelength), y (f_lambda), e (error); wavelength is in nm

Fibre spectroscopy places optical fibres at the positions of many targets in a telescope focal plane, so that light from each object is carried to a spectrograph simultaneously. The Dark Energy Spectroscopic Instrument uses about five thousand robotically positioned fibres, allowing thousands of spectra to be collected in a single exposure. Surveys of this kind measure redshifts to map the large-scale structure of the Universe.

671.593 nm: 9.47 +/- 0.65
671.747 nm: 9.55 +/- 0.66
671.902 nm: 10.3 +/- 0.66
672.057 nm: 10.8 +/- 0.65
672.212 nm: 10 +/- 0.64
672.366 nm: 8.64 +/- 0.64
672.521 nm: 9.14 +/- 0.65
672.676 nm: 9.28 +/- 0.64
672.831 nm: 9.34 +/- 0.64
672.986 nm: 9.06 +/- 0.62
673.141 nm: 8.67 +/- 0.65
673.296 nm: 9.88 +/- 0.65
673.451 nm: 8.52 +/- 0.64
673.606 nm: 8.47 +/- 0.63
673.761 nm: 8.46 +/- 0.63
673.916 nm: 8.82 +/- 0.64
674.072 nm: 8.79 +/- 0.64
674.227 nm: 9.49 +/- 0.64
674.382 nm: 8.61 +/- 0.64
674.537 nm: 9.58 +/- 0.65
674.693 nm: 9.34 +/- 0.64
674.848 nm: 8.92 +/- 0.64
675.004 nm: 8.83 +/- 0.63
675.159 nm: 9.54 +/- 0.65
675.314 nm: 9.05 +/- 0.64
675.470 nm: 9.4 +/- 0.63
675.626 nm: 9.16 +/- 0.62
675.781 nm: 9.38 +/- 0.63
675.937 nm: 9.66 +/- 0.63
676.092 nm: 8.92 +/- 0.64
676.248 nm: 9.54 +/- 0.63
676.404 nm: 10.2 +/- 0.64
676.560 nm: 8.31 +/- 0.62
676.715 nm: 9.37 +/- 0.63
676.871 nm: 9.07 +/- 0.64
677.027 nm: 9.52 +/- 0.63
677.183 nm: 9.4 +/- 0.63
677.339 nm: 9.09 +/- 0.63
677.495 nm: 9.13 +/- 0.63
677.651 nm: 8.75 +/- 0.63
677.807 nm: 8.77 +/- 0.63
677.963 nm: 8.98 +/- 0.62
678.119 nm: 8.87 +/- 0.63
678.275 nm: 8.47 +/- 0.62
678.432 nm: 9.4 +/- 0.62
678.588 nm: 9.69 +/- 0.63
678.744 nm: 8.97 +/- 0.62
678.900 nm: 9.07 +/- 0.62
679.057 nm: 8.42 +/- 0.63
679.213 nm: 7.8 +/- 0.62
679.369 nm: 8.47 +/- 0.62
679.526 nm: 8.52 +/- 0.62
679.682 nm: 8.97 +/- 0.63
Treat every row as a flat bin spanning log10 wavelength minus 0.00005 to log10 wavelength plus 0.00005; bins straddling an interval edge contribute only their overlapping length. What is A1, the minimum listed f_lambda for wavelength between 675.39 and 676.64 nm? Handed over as 8.31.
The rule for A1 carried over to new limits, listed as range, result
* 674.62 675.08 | 8.83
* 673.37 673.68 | 8.47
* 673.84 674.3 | 8.79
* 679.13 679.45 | 7.8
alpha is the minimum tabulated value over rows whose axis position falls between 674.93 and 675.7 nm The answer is 8.83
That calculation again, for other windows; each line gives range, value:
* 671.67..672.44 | 8.64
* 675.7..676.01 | 9.38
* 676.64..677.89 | 8.75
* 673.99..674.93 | 8.61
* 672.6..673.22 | 8.67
